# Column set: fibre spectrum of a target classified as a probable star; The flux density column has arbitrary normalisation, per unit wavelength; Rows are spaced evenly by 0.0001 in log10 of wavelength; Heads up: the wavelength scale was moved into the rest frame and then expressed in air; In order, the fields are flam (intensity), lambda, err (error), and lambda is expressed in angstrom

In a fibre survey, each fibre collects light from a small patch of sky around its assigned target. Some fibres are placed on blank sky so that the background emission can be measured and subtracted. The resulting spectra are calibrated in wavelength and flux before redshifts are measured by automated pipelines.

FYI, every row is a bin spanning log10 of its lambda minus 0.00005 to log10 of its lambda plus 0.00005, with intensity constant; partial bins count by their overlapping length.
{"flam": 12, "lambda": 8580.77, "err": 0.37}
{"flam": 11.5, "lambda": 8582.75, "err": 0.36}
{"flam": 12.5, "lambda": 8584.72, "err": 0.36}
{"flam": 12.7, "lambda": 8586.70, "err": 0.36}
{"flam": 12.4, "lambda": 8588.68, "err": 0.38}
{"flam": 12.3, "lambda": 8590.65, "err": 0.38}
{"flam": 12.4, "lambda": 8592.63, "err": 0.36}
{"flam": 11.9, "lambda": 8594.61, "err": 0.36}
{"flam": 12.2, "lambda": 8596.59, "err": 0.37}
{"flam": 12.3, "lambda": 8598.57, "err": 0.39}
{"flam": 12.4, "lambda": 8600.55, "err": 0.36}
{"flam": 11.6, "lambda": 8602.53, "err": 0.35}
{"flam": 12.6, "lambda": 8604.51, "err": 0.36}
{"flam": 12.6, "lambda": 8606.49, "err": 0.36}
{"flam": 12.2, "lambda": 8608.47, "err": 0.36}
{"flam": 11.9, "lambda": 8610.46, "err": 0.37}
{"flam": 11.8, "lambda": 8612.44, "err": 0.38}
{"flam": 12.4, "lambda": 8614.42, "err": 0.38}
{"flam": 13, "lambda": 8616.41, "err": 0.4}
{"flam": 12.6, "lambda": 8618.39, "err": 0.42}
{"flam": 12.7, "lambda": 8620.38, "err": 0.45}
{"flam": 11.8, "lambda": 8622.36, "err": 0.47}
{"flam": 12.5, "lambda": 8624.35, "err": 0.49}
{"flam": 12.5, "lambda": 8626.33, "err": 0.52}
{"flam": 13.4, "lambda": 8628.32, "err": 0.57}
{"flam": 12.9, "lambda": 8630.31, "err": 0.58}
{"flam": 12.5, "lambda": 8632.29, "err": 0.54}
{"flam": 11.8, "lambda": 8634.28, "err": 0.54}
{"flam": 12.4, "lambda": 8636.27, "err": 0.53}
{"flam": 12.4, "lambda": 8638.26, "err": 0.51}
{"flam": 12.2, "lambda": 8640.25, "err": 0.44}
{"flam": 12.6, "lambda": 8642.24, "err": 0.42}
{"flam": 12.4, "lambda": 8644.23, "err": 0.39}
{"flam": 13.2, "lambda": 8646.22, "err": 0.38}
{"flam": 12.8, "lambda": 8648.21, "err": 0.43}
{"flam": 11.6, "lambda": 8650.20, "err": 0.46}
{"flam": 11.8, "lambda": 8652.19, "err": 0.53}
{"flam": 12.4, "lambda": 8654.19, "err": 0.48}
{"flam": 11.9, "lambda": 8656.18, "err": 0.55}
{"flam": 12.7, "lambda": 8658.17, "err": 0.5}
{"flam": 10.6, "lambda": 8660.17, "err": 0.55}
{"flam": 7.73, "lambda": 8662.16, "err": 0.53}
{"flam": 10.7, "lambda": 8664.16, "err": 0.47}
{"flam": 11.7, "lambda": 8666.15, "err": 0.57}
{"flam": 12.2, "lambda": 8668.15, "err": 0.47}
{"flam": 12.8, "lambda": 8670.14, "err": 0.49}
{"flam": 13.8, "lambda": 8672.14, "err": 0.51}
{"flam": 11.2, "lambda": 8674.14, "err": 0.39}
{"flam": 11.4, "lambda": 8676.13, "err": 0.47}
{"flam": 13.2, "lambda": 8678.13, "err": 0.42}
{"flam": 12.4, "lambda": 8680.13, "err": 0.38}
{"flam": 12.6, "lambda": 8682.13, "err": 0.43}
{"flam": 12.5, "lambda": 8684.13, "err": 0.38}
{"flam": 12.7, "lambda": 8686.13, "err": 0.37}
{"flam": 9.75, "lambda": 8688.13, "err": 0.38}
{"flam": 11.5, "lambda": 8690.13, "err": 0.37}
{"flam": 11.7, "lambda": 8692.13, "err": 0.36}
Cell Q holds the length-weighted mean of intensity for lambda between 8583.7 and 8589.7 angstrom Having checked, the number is 12.5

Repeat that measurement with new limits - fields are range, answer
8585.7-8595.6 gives 12.3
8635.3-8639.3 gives 12.4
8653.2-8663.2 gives 11.1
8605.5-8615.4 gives 12.2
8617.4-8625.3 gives 12.4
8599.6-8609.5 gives 12.3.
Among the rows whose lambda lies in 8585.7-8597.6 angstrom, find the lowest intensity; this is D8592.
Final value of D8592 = 11.9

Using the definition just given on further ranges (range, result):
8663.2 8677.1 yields 10.7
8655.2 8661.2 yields 10.6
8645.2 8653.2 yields 11.6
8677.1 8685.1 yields 12.4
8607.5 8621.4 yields 11.8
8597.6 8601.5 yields 12.3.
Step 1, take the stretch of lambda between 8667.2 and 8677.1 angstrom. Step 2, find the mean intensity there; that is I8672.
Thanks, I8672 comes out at 12.3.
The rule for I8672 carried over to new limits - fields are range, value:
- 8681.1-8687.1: 12.6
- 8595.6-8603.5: 12.1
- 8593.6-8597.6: 12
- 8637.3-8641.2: 12.3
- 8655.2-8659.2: 12.3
